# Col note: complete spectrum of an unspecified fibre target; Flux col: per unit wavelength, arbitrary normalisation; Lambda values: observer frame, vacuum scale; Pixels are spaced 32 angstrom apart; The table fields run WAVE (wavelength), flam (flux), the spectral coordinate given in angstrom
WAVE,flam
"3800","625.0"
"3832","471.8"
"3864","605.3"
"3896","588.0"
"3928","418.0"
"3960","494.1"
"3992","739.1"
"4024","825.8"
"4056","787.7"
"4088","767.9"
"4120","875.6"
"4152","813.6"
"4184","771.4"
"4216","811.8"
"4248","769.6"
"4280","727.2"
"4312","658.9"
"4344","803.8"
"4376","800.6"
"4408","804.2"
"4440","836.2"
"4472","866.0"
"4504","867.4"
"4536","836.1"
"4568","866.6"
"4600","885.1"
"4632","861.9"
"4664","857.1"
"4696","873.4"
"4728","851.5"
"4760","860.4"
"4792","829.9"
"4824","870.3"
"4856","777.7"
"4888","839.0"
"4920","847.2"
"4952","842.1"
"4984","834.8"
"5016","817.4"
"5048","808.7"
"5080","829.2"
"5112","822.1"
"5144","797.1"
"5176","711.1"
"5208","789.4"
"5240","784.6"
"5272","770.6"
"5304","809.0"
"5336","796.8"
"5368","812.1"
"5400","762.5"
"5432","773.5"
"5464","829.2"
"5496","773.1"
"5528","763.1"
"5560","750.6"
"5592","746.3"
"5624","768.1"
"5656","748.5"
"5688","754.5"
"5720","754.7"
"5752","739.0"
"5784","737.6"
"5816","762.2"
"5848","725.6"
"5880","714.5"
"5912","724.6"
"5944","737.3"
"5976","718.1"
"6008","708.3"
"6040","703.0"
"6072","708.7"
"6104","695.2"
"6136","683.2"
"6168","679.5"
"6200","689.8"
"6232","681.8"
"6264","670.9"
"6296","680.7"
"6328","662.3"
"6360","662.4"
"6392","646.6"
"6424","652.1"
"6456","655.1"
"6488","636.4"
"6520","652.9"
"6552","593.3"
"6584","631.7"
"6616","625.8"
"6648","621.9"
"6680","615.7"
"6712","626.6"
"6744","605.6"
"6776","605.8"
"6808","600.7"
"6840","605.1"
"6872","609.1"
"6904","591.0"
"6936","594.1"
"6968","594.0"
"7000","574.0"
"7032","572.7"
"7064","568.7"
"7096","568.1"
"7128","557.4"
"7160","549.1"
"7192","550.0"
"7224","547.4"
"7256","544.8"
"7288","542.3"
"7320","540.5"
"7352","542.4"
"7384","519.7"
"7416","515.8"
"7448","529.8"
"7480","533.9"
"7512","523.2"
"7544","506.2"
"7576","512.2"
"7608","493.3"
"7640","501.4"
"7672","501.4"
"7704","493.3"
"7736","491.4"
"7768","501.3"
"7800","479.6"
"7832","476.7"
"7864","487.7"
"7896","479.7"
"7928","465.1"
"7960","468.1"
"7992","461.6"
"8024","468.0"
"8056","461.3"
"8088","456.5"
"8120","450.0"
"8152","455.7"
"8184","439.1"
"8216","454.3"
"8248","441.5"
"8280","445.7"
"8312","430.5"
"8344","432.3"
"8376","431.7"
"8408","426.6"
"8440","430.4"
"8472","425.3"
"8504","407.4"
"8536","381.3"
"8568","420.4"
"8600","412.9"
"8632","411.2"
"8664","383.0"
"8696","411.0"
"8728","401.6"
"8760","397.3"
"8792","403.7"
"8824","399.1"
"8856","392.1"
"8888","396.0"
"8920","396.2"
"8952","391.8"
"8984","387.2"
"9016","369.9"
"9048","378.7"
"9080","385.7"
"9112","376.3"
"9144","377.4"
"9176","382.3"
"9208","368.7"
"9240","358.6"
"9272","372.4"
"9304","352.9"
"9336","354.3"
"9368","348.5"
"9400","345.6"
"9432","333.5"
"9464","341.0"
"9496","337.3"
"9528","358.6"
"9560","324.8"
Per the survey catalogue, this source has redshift 0.000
